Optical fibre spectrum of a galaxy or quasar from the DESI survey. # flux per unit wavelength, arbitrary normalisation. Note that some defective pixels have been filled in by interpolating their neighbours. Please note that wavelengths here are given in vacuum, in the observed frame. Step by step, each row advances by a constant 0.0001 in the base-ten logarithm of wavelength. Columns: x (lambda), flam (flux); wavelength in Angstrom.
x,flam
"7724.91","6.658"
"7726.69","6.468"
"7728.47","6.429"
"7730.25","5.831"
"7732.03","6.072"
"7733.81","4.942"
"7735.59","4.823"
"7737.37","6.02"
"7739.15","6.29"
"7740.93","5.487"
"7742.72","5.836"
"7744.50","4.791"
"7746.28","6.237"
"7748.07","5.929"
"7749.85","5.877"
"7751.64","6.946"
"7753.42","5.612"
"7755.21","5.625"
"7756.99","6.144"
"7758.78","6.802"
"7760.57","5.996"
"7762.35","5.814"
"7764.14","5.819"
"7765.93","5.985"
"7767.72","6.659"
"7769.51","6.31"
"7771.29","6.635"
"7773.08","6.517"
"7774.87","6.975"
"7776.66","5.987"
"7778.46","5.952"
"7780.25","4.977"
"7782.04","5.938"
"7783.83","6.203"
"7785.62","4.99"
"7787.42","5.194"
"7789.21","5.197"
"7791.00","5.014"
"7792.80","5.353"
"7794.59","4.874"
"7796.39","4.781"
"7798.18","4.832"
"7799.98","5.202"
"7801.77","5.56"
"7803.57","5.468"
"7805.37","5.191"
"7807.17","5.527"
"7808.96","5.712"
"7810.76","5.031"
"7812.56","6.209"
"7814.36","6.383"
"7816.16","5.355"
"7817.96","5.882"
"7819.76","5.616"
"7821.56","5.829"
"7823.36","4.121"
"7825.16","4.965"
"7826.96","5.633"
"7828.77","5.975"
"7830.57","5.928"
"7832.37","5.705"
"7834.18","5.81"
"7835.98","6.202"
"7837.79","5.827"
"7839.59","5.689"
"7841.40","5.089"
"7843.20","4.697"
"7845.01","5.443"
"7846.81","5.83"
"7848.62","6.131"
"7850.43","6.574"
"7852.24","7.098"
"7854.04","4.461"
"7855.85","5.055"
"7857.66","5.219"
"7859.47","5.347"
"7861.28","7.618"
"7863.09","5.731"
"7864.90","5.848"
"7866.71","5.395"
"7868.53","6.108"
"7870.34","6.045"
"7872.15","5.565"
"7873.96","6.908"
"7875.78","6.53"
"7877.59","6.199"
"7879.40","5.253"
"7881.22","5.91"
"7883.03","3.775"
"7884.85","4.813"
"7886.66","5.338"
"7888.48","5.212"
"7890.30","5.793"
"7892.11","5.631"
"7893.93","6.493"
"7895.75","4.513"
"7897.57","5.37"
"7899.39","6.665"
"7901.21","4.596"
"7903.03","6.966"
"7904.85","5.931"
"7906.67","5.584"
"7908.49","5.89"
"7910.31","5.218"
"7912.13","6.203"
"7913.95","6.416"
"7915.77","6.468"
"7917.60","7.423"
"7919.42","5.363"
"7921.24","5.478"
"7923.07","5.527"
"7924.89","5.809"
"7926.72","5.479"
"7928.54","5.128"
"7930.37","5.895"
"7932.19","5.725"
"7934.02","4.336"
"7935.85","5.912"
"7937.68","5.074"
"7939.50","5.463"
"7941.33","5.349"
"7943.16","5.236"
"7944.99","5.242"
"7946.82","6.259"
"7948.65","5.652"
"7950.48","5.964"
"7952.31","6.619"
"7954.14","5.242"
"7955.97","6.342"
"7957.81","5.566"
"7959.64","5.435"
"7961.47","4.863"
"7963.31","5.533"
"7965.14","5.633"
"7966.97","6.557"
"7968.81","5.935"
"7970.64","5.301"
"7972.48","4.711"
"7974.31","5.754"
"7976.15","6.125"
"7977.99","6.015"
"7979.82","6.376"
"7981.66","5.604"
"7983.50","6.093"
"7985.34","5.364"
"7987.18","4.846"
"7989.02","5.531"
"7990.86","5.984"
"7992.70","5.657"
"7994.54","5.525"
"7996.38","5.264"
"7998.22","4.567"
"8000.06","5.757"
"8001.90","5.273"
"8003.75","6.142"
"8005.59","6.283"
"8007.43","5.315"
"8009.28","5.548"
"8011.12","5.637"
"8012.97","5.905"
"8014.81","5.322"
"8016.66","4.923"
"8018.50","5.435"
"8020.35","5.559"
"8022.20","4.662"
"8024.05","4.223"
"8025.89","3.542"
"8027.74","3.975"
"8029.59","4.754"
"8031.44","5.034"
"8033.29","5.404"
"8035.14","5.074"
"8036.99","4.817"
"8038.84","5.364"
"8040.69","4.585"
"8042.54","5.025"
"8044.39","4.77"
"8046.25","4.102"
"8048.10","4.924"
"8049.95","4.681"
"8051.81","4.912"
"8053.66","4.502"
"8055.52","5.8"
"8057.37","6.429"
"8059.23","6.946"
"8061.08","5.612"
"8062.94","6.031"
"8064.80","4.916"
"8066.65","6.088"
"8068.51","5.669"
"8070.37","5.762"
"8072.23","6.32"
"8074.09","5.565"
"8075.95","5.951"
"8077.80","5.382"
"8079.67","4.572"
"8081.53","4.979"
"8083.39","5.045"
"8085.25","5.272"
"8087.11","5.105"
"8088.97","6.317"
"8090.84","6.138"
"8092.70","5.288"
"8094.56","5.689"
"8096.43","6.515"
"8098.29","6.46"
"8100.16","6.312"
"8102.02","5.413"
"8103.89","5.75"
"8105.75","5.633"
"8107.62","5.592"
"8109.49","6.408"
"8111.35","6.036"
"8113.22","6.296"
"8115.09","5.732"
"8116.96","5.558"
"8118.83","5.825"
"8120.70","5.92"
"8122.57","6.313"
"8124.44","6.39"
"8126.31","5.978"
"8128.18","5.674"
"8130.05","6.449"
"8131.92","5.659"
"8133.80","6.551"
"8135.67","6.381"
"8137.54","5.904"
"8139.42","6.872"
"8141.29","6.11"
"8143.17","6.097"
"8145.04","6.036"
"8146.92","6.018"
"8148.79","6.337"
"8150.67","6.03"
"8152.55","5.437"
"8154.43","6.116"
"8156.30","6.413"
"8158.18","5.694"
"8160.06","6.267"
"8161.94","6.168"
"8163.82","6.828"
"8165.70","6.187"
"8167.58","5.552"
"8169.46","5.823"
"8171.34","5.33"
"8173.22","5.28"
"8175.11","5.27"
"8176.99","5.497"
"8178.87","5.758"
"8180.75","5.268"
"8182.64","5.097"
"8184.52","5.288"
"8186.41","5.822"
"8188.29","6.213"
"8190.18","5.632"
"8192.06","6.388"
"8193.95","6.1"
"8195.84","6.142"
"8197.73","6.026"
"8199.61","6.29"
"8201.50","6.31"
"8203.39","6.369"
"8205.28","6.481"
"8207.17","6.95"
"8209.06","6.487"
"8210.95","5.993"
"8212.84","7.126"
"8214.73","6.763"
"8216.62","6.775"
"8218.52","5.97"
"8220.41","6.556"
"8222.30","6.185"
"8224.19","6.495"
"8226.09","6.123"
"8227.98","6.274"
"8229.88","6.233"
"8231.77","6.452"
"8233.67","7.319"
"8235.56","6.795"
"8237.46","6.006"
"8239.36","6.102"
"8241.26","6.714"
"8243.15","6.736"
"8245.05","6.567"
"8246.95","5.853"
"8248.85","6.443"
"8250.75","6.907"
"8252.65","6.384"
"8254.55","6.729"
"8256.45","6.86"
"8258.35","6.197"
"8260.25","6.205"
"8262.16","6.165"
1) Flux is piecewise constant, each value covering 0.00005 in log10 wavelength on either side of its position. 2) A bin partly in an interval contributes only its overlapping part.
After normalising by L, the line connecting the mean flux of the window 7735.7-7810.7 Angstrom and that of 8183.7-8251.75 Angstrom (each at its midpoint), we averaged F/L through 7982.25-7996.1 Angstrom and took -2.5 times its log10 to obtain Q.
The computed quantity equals 0.09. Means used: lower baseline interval 5.74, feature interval 5.56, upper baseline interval 6.36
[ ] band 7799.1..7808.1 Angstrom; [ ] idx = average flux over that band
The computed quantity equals 5.39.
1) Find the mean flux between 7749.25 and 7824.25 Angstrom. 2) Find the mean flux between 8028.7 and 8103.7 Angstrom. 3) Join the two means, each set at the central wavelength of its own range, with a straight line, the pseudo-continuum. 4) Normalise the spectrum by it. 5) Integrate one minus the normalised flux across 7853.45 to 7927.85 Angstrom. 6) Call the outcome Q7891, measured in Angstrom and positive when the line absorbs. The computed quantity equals -1.7 Angstrom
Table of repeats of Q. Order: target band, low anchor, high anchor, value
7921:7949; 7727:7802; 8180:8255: 0.10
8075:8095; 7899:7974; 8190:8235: 0.12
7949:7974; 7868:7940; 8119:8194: 0.02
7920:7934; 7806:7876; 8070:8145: 0.06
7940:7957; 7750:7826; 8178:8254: 0.03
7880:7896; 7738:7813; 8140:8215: 0.10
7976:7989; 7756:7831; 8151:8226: 0.02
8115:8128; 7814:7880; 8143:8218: 0.01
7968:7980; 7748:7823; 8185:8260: 0.06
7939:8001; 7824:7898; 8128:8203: 0.03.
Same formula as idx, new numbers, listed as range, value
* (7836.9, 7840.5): 5.76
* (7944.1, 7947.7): 5.75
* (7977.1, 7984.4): 6.02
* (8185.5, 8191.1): 5.89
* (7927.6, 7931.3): 5.52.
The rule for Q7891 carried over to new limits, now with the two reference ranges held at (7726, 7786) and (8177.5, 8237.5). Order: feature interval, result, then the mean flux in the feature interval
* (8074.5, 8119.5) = 3.33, 5.72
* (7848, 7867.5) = 0.56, 5.86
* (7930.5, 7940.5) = 1.20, 5.35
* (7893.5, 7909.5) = 0.81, 5.75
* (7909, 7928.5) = 0.54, 5.9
